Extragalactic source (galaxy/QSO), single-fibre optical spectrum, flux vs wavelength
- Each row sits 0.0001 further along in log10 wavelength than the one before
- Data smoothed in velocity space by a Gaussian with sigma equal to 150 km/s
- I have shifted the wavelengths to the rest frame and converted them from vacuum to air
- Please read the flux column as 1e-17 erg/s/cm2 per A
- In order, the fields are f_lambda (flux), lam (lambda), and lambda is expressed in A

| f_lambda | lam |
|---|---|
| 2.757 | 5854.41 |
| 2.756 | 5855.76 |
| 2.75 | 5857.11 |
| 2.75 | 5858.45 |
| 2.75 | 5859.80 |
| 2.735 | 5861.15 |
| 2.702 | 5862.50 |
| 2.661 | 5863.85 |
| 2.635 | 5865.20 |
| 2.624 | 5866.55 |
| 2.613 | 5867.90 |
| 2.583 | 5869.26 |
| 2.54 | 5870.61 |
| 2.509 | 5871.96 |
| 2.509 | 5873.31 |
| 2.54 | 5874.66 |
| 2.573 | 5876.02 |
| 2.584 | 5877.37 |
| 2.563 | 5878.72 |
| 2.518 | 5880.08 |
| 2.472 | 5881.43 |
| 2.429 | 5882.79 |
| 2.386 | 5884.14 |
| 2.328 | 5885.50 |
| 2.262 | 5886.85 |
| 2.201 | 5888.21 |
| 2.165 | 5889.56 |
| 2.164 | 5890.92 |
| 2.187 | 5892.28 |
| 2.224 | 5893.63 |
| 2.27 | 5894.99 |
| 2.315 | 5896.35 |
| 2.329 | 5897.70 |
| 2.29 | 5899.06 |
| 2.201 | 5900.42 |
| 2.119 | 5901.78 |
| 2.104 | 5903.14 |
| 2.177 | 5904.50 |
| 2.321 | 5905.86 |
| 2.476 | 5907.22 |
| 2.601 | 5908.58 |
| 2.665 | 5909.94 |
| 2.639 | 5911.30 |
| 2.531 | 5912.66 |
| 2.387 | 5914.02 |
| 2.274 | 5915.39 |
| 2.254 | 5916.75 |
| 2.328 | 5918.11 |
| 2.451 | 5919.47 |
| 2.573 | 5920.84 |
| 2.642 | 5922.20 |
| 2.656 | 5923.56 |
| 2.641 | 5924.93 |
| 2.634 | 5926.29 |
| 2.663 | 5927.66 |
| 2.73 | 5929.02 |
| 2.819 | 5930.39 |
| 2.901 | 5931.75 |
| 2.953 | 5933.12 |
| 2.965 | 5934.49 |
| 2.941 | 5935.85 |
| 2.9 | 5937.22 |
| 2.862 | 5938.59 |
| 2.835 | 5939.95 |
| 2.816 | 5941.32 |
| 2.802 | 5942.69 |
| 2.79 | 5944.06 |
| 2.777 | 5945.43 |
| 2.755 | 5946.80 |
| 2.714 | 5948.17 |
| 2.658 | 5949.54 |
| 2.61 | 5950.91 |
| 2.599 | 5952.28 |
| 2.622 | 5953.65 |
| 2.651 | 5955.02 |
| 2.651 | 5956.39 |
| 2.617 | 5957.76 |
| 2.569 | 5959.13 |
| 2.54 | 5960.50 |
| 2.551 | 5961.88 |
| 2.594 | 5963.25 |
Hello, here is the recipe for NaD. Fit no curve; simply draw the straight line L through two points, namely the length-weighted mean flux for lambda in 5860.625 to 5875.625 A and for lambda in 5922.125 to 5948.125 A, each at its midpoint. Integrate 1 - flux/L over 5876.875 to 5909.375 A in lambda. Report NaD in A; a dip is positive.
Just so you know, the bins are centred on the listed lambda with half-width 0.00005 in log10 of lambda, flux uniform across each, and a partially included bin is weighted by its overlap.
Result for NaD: 4.3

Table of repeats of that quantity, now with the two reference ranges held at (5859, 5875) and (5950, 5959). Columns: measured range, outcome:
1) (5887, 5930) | 3.7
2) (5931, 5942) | -1.1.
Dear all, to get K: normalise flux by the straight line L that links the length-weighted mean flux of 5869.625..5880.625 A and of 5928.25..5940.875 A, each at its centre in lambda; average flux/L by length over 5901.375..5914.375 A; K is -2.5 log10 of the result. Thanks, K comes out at 0.14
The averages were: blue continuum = 2.54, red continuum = 2.88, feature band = 2.41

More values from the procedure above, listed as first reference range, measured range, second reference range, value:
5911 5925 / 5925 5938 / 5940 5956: -0.097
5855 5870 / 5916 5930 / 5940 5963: 0.048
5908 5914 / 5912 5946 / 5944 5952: -0.016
